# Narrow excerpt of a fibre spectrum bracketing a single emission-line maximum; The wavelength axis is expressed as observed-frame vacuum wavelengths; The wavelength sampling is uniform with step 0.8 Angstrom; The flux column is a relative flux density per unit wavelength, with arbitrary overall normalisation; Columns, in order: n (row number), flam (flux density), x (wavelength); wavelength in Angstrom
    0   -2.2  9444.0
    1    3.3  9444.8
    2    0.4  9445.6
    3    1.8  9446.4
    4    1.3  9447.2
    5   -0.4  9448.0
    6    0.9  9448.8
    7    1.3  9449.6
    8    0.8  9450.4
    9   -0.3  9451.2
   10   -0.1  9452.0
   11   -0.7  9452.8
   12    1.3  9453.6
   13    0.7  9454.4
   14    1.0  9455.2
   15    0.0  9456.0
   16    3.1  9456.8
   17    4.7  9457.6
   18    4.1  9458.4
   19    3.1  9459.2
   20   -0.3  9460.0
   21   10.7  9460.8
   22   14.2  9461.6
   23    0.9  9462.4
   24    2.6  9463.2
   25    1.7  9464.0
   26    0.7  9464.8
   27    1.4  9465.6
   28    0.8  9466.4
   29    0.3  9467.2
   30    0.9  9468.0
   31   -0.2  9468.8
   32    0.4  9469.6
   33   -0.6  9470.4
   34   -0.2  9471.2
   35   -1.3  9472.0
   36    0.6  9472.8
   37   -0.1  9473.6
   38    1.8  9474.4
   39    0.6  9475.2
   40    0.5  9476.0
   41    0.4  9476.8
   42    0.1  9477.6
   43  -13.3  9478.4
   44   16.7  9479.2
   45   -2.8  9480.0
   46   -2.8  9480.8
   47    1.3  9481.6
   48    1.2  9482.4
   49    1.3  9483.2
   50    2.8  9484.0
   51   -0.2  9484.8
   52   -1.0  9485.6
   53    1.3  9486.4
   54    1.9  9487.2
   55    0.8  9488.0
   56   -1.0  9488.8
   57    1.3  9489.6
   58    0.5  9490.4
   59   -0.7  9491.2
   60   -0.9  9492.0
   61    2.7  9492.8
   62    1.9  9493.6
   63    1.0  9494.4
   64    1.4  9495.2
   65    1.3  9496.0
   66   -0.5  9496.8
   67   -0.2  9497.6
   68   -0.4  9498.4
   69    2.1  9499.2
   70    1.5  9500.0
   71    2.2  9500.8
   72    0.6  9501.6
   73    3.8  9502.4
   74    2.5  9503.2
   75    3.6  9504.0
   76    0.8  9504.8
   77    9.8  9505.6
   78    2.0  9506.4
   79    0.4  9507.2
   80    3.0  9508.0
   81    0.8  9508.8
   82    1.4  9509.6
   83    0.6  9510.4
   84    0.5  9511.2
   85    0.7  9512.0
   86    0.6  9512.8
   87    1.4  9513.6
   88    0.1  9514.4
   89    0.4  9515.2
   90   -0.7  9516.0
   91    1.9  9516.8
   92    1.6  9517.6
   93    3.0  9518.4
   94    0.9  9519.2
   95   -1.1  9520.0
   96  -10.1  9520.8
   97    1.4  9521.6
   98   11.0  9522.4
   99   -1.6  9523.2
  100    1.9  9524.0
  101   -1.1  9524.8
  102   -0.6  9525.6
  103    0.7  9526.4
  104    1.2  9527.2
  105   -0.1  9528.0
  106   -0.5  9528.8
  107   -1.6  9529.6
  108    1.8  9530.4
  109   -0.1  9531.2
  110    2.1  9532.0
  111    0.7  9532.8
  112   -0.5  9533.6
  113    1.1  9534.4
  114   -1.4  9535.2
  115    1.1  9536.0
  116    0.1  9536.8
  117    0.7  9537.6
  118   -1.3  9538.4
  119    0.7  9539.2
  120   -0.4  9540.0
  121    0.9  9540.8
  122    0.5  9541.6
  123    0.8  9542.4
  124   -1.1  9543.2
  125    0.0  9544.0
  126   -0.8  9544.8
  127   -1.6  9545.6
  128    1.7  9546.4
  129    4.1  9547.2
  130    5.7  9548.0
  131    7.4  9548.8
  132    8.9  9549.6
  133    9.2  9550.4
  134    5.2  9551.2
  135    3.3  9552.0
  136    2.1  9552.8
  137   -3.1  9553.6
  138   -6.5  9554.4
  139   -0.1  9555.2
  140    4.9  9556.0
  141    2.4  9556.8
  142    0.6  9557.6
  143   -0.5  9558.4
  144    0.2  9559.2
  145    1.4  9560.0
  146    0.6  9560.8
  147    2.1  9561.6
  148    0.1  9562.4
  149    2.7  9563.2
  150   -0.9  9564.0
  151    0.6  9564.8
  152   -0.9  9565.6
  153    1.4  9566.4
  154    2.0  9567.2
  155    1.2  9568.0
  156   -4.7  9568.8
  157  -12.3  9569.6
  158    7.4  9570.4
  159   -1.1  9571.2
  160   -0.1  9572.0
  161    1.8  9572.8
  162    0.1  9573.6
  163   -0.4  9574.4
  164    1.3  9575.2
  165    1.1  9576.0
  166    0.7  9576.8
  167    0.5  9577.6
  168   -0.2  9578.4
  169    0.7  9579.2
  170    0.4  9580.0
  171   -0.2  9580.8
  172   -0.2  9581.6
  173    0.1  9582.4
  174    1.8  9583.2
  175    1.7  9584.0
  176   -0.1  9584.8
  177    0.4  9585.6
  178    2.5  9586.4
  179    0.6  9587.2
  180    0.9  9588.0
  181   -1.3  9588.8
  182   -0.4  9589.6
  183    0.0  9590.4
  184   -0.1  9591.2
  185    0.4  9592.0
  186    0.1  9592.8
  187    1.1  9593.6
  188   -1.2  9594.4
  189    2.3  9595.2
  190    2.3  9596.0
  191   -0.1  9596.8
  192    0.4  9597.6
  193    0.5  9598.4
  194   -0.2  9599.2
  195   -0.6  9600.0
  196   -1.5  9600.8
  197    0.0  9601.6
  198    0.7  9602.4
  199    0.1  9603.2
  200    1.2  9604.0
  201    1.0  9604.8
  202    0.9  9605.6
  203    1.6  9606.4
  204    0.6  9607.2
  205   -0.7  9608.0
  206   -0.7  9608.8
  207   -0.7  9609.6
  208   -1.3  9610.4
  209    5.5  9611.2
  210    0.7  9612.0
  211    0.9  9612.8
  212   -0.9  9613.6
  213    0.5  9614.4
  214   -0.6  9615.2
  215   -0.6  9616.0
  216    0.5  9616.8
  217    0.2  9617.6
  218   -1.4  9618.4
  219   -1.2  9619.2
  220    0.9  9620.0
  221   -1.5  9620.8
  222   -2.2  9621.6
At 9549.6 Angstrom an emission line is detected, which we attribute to [O III] 5007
